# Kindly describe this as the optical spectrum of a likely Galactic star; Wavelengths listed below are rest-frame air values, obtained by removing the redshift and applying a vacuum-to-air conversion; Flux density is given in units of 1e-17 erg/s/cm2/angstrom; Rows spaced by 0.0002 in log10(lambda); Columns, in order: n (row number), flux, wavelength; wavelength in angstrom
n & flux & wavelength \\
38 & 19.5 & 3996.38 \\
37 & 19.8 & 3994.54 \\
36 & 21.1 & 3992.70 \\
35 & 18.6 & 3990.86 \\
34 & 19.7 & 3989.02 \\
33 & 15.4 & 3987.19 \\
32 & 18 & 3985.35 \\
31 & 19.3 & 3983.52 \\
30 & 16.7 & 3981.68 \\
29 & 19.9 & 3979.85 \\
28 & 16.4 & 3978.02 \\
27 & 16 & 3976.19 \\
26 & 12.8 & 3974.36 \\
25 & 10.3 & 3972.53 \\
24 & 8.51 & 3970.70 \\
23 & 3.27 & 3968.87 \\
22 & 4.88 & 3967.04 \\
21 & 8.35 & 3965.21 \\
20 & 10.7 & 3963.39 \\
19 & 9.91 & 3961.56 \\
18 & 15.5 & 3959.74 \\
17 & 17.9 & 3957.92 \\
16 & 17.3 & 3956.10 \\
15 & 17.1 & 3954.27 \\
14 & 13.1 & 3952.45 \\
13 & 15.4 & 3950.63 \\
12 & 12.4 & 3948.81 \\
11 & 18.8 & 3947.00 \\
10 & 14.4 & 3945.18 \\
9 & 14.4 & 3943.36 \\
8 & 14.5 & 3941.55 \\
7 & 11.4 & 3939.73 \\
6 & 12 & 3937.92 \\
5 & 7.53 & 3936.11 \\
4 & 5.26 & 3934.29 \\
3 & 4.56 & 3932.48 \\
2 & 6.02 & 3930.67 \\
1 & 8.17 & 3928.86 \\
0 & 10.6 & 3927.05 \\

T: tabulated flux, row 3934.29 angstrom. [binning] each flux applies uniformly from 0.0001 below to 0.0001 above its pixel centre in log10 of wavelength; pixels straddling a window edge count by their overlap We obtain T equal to 5.26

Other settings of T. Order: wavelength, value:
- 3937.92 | 12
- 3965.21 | 8.35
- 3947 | 18.8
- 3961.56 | 9.91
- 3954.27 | 17.1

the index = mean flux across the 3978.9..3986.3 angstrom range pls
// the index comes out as 18.5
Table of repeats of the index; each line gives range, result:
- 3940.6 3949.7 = 14.9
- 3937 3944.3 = 13.1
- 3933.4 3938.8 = 8.25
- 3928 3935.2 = 5.99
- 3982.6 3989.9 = 18.1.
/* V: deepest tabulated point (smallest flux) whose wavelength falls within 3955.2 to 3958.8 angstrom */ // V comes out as 17.3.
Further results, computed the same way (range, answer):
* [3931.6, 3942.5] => 4.56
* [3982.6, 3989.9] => 15.4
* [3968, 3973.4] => 3.27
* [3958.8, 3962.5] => 9.91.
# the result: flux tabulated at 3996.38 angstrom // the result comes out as 19.5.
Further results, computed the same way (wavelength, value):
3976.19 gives 16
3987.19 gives 15.4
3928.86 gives 8.17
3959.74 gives 15.5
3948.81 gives 12.4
